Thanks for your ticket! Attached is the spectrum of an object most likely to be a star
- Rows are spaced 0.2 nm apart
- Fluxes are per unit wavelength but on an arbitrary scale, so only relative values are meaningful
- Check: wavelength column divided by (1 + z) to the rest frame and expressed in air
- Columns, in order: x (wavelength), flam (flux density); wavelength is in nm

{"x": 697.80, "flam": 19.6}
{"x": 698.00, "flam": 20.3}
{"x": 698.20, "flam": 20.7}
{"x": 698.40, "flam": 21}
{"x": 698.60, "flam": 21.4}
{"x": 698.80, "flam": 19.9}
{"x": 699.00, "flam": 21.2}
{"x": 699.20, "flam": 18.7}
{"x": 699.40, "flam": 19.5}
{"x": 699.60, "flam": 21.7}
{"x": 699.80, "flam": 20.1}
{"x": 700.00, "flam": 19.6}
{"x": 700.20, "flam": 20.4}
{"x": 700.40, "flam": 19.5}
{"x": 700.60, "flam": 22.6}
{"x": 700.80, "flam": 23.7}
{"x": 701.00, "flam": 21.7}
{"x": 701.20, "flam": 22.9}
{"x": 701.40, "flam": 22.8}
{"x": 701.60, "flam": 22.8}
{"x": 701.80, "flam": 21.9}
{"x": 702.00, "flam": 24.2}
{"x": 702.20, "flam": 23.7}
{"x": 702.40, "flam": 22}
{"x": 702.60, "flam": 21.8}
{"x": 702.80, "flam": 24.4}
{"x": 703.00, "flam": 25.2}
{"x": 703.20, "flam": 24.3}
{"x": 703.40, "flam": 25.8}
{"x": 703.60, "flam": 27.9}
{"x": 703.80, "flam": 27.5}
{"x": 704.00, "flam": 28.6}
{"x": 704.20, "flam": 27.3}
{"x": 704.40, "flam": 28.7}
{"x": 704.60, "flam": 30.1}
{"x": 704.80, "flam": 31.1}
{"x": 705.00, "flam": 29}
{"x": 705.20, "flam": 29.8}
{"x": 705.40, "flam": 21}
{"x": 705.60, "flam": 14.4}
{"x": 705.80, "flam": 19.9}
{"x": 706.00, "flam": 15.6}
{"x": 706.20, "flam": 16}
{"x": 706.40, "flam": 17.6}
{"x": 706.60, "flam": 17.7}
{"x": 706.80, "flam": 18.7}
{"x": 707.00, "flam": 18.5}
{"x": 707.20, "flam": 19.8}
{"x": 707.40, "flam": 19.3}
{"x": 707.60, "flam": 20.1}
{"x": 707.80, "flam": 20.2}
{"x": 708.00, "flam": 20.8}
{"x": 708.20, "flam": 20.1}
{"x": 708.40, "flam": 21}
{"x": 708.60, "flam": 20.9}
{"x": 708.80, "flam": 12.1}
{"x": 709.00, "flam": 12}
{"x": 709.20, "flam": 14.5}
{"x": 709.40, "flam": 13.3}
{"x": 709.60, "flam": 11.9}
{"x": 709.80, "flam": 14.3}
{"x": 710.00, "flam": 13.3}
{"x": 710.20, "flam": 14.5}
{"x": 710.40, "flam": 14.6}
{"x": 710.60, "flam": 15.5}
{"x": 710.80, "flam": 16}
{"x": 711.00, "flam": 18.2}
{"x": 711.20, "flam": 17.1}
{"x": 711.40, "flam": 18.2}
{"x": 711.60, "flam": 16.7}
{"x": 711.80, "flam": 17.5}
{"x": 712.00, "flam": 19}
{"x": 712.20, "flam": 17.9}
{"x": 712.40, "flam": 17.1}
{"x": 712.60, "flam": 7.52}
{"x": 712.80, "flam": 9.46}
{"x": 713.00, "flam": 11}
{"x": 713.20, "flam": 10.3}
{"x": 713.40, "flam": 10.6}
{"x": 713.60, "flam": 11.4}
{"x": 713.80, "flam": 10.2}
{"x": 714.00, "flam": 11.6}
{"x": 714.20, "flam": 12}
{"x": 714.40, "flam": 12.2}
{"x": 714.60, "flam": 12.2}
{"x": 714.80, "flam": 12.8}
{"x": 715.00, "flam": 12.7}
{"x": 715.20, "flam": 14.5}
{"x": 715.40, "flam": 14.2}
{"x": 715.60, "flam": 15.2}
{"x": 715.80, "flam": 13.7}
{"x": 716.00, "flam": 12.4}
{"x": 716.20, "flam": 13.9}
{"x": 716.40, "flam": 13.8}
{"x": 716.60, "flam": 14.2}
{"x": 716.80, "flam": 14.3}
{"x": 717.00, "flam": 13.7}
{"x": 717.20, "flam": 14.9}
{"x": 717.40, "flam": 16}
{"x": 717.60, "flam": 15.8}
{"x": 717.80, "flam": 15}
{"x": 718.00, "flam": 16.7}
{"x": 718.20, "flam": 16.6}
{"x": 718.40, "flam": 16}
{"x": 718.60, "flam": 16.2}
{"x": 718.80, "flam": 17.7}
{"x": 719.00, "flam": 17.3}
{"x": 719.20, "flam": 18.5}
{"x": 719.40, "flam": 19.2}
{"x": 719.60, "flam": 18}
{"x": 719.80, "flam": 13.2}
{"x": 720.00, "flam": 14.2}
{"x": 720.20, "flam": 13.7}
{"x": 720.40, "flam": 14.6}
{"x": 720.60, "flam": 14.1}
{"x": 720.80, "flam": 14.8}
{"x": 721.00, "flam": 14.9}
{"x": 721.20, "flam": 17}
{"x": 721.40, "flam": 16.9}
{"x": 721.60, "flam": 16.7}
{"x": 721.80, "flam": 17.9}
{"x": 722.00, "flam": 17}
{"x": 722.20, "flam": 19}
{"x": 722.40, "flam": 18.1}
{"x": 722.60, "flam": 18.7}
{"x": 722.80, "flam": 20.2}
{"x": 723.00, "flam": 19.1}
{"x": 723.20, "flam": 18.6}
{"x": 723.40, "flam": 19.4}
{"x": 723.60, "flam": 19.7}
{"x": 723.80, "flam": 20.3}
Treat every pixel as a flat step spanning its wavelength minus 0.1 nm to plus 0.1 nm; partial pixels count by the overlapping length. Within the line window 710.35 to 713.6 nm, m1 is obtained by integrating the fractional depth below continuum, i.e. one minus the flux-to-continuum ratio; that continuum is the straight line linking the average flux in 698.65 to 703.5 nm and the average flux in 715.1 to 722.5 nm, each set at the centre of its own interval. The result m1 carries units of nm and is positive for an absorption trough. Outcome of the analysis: 0.63 nm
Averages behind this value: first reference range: 22.1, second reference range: 15.7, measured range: 14.7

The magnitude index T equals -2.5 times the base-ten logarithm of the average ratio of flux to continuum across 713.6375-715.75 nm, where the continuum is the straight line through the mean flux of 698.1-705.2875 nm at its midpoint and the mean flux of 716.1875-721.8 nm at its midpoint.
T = 0.35 mag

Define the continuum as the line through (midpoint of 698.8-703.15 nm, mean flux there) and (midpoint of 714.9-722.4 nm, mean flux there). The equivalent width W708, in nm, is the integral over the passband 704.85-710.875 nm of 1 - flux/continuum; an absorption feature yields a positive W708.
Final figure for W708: 0.51 nm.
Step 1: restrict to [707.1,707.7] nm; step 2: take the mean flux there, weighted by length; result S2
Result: 19.7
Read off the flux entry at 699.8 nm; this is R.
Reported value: 20.1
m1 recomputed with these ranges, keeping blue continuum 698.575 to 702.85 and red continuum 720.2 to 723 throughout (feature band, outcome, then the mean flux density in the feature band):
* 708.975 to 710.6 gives 0.483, 13.7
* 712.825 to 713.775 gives 0.410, 10.7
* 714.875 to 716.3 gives 0.349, 13.8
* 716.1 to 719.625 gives 0.350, 15.9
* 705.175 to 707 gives 0.172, 18.5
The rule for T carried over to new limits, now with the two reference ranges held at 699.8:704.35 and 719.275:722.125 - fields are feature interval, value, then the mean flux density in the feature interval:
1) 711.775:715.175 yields 0.44 mag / 12.6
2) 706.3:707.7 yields 0.15 mag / 18.8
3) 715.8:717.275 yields 0.26 mag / 13.9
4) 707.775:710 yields 0.27 mag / 16.2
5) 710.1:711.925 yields 0.20 mag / 16.5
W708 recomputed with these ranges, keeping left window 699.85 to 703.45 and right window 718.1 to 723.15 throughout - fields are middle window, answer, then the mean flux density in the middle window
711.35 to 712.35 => 0.09 nm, 17.8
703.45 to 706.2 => -0.43 nm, 25.1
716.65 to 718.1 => 0.21 nm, 15.2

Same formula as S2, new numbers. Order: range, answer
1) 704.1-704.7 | 28.7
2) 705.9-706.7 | 16.7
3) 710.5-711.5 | 17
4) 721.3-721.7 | 16.8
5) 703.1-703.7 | 26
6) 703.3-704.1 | 27.4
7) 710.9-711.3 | 17.7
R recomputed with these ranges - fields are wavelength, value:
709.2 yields 14.5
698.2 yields 20.7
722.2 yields 19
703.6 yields 27.9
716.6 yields 14.2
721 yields 14.9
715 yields 12.7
